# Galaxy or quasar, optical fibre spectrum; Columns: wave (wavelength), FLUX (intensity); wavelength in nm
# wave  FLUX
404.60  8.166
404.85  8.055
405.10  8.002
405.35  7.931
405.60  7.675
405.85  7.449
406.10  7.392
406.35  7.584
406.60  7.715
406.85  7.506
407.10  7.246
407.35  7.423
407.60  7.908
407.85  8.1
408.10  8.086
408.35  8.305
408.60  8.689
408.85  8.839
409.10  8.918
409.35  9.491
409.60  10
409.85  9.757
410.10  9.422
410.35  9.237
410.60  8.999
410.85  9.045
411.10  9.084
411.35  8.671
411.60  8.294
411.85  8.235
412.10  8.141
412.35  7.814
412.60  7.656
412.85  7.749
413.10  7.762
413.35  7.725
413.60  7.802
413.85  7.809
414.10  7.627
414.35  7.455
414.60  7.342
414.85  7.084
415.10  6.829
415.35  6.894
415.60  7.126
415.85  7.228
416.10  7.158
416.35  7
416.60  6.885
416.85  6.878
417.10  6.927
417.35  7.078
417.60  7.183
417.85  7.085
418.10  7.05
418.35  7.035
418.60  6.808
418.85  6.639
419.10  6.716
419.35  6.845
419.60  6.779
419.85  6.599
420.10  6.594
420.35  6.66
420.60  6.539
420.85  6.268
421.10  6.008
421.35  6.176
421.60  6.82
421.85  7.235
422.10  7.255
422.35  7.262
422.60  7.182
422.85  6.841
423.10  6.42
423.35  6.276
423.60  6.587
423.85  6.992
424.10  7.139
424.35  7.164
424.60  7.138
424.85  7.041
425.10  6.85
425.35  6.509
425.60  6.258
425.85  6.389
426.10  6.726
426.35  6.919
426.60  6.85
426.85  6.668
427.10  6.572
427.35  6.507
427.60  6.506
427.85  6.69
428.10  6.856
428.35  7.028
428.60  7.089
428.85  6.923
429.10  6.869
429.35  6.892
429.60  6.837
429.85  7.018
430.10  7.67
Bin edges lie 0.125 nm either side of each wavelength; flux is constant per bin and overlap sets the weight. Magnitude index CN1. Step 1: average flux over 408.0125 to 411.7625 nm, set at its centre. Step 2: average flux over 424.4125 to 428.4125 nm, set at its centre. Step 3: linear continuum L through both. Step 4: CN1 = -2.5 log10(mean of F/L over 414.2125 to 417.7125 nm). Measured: 0.15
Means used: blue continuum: 8.99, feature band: 7.08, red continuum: 6.72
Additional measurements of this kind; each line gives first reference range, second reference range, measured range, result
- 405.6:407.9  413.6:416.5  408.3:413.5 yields -0.17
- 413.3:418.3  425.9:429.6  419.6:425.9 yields 0.04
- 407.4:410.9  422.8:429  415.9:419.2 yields 0.12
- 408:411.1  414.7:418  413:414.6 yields 0.02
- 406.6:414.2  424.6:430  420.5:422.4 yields 0.10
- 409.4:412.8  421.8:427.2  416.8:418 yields 0.12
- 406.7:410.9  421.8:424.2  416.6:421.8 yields 0.10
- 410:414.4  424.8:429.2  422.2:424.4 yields 0.04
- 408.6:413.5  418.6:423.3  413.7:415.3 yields 0.09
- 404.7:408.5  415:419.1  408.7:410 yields -0.24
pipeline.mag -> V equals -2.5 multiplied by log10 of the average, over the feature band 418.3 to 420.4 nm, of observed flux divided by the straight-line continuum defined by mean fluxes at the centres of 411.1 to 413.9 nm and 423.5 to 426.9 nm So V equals 0.098 mag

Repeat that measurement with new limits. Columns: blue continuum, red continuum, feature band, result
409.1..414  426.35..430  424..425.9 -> 0.05 mag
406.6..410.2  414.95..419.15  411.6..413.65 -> -0.02 mag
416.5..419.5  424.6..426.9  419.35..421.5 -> 0.06 mag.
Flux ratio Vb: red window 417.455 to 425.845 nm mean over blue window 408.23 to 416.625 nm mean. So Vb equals 0.83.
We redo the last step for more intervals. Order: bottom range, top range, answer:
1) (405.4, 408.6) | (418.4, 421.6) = 0.85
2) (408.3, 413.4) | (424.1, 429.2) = 0.78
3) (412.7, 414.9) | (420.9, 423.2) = 0.89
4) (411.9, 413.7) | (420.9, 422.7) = 0.87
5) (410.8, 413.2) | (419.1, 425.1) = 0.82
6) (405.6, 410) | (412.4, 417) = 0.89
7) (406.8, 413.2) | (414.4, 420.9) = 0.81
